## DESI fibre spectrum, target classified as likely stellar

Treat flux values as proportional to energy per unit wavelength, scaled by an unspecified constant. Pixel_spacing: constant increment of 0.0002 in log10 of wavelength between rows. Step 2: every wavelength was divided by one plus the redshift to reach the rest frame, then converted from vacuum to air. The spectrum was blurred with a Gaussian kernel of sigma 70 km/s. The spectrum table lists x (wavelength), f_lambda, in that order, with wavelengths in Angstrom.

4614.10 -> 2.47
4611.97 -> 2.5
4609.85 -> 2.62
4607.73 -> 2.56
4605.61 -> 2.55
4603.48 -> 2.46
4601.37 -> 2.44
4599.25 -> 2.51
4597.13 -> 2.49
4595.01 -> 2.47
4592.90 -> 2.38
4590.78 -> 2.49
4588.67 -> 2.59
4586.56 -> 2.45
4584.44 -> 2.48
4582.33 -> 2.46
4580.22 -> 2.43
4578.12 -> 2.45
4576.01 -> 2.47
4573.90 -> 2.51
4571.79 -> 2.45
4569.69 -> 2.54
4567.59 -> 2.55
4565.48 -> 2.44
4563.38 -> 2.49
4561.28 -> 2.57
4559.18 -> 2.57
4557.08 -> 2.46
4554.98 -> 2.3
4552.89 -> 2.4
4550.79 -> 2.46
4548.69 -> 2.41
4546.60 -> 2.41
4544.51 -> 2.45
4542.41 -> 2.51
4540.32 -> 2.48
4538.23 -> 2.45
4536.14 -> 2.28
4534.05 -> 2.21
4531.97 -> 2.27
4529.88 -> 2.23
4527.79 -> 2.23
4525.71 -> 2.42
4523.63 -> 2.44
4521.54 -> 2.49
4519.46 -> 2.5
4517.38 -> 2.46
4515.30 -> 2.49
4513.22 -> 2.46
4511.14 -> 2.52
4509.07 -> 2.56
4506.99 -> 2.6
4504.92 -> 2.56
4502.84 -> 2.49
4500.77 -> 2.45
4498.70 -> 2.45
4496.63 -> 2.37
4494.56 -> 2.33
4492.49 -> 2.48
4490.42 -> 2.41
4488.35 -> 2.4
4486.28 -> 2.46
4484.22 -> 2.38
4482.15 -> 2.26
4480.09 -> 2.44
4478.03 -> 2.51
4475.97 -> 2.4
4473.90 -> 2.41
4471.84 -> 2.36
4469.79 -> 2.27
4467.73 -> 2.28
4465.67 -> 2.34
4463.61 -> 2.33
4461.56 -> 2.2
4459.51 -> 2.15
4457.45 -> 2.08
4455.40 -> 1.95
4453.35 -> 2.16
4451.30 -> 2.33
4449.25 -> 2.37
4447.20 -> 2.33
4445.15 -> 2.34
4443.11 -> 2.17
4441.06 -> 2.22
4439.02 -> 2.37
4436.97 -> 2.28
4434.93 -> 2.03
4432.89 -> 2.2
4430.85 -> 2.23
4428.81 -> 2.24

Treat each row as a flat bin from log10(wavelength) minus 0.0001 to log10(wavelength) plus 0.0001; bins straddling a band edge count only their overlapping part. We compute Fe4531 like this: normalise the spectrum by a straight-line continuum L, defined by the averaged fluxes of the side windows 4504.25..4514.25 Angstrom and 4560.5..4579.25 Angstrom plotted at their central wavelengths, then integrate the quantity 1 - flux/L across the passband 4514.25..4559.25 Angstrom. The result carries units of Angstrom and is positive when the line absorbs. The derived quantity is 2.1 Angstrom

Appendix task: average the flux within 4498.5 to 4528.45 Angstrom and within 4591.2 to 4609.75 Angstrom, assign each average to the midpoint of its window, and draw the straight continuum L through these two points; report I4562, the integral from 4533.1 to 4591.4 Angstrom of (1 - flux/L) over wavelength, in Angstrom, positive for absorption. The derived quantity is 0.7 Angstrom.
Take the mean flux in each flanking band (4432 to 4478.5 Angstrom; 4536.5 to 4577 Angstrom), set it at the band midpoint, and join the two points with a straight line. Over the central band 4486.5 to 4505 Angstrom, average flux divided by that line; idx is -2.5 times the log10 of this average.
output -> -0.04 mag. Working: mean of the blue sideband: 2.26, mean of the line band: 2.43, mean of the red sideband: 2.47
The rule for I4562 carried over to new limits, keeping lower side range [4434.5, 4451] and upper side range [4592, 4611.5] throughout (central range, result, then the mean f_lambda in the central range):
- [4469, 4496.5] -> -0.7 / 2.39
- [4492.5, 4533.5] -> -1.1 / 2.44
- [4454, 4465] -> 0.7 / 2.15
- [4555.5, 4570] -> -0.4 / 2.51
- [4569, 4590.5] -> -0.1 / 2.48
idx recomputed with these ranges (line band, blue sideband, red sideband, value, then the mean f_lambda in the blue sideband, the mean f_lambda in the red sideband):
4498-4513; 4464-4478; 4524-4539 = -0.09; 2.35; 2.3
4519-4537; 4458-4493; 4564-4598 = 0.04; 2.35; 2.48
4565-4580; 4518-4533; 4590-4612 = -0.02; 2.37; 2.5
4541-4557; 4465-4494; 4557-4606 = 0.01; 2.38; 2.49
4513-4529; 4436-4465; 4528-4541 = -0.06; 2.24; 2.31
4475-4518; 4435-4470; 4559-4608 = -0.06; 2.24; 2.49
